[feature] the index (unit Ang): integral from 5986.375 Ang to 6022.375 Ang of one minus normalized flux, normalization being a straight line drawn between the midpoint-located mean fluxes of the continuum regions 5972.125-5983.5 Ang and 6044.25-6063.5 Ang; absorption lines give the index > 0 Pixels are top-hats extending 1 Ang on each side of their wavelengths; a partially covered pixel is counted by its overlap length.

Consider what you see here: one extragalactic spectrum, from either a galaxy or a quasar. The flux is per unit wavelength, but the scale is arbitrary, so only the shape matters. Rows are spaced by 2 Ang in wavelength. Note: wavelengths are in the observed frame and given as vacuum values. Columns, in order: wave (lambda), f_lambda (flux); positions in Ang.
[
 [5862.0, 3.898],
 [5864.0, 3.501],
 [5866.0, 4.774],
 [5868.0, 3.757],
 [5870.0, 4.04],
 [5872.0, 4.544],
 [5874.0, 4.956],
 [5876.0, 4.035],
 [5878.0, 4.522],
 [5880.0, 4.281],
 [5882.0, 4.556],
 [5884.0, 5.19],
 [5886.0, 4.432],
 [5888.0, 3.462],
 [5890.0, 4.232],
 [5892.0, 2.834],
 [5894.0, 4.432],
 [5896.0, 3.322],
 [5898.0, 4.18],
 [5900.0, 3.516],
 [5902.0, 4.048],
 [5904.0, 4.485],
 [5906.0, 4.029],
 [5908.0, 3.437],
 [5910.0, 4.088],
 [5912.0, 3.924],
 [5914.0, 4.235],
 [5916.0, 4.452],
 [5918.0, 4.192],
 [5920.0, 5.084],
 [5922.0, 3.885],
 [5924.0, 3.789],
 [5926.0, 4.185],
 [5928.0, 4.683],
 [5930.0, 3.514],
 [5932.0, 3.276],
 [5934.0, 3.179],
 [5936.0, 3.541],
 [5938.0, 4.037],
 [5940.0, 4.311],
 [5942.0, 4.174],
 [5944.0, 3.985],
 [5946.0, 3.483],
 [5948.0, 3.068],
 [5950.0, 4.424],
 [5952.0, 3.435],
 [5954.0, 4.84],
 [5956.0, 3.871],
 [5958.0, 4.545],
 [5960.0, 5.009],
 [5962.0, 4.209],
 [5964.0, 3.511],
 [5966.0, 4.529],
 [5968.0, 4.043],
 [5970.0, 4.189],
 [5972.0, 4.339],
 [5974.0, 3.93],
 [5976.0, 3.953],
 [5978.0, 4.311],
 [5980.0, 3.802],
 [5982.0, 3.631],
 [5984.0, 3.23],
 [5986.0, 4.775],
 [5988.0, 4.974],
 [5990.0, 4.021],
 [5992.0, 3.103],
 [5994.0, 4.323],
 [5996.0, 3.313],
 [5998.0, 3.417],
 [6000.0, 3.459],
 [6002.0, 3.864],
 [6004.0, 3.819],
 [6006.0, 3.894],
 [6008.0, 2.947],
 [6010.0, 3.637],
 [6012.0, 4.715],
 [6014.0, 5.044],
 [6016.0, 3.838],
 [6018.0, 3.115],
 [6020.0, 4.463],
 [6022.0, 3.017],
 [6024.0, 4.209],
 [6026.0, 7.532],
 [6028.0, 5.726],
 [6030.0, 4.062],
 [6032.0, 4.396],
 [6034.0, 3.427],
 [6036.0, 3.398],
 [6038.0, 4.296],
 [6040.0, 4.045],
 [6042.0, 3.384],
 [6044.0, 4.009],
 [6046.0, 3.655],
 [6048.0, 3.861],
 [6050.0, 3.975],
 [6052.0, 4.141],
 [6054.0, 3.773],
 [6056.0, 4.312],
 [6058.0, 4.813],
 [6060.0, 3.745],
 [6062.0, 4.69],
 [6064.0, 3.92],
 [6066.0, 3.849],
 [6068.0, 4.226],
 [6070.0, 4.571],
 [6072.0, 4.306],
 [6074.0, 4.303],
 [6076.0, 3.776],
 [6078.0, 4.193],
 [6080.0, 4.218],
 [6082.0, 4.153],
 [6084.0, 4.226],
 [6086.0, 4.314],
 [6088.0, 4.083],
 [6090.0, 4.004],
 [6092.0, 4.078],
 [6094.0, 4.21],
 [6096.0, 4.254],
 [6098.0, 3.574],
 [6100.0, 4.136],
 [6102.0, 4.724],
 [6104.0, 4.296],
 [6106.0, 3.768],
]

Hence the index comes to 1.1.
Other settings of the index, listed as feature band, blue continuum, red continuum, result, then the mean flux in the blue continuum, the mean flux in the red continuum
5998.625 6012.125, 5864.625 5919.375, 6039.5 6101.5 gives 1.39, 4.15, 4.1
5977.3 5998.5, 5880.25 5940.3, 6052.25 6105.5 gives 0.96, 4.02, 4.18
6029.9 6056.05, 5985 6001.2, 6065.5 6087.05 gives 1.28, 3.92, 4.2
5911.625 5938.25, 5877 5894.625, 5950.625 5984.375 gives 1.02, 4.21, 4.1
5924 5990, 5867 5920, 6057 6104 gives 2.08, 4.14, 4.19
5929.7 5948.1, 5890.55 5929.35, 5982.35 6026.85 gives 1.56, 4.04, 4.01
